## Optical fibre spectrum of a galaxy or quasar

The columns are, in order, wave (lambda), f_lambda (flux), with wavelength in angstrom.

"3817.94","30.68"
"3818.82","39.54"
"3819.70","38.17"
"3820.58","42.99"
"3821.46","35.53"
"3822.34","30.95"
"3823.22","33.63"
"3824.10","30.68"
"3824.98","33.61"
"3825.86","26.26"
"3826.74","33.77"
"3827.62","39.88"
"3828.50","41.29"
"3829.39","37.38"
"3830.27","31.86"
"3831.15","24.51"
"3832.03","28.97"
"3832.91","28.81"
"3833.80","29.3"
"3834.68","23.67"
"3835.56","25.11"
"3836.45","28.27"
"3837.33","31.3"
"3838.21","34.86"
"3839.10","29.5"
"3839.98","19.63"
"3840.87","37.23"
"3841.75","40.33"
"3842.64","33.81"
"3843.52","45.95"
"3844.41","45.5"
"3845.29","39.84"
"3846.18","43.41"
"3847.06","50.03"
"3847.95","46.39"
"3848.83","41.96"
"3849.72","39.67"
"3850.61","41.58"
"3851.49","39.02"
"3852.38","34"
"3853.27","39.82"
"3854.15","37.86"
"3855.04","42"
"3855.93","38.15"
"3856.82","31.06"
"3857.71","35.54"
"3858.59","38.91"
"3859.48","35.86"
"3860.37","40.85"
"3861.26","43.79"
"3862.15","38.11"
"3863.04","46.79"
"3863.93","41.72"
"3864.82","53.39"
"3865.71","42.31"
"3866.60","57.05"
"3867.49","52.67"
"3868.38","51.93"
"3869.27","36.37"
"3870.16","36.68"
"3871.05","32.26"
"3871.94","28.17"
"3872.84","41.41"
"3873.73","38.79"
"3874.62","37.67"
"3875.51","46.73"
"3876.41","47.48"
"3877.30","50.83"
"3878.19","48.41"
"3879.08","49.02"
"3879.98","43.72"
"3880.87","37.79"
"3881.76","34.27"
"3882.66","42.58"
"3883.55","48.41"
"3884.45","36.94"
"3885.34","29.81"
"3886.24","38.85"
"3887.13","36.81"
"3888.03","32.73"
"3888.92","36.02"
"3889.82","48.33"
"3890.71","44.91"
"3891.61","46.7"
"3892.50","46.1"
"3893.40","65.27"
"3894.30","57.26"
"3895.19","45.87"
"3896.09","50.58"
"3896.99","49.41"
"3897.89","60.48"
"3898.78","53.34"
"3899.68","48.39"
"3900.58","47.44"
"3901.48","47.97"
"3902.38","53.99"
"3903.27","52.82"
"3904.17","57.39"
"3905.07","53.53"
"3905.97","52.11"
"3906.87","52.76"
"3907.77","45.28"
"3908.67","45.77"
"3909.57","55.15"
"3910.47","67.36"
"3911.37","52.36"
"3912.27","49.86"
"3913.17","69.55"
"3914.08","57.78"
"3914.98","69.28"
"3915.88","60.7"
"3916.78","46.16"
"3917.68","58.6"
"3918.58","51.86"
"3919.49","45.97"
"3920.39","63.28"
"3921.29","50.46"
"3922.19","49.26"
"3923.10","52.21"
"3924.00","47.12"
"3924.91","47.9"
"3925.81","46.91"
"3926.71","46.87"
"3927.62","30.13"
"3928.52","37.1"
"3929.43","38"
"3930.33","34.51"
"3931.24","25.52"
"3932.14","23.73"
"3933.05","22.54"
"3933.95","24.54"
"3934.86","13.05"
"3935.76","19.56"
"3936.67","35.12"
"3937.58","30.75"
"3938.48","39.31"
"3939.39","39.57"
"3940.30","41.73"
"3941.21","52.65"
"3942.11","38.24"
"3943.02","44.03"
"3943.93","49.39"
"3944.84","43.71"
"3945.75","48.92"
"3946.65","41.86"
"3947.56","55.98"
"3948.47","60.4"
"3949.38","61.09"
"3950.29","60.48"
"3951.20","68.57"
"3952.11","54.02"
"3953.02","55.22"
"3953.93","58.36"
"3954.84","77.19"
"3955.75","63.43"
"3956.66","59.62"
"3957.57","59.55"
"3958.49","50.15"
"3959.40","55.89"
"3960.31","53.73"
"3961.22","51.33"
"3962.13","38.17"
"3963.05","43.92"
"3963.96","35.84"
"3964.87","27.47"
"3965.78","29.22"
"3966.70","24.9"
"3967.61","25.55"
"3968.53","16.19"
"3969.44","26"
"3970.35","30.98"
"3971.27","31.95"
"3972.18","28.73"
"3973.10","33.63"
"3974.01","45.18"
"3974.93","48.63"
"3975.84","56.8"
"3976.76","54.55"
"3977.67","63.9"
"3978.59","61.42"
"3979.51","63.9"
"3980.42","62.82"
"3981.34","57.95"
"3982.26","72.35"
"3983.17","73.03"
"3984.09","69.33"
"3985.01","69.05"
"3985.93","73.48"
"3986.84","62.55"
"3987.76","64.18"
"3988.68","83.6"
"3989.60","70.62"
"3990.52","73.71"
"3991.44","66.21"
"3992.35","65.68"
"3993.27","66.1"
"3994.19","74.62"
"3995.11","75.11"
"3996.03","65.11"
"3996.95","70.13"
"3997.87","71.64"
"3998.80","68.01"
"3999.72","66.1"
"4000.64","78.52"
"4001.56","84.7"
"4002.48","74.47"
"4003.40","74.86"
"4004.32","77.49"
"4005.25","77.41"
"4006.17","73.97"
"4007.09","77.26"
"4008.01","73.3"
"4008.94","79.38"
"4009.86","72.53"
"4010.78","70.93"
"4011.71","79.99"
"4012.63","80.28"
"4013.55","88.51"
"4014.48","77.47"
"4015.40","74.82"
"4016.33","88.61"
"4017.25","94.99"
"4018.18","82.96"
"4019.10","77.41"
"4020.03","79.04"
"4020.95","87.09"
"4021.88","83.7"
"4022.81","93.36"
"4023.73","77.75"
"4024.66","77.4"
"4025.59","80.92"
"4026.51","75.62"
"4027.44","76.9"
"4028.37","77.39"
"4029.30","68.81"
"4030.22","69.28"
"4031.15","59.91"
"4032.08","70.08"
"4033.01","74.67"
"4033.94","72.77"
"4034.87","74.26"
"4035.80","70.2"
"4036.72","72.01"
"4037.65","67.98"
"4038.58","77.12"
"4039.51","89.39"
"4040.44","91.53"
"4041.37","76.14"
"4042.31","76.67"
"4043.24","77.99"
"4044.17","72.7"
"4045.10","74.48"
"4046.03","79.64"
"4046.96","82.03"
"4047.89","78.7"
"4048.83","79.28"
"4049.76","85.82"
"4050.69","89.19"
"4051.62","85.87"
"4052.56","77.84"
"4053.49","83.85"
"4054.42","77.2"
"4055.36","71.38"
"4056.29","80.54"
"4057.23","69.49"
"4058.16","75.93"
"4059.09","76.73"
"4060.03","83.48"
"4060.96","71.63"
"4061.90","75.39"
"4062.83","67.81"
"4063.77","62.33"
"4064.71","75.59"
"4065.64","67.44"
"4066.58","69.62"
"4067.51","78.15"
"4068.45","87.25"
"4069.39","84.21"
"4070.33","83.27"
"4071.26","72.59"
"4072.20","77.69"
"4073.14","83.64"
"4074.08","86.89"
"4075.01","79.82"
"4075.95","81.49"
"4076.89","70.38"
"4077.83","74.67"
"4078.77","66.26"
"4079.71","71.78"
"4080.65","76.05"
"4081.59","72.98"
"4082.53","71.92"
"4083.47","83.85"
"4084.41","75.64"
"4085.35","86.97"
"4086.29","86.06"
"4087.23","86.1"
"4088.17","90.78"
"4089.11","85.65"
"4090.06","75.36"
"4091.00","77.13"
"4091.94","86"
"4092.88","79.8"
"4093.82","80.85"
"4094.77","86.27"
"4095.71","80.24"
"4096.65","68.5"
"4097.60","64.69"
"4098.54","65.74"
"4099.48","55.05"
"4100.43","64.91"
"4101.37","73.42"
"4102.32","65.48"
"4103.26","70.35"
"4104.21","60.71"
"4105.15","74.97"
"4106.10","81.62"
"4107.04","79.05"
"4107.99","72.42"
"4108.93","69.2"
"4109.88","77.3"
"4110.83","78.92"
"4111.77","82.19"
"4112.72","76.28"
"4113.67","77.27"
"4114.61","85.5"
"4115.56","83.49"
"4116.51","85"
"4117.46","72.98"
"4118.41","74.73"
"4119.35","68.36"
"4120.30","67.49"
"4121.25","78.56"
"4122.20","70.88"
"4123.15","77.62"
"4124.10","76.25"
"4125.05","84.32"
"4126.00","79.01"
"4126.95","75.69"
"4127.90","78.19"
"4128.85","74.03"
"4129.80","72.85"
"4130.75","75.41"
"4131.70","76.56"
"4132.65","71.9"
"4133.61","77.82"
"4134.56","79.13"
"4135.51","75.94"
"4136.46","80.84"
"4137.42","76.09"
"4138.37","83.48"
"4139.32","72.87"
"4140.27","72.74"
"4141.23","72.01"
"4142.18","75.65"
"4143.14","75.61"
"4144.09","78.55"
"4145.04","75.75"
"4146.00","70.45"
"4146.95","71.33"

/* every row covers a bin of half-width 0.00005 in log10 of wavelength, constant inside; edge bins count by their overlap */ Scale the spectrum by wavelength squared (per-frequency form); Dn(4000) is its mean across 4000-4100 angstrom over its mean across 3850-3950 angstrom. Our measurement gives 1.9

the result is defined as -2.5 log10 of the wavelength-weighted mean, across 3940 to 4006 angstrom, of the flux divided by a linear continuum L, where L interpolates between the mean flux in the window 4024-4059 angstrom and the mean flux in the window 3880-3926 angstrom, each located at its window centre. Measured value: 0.13 mag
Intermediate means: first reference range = 49.8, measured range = 56.8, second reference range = 76.8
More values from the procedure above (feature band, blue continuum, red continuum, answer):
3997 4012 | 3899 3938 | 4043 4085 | -0.16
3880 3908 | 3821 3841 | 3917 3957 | -0.18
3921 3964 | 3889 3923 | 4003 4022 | 0.35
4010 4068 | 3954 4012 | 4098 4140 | -0.17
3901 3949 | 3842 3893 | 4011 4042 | 0.18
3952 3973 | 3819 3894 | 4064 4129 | 0.27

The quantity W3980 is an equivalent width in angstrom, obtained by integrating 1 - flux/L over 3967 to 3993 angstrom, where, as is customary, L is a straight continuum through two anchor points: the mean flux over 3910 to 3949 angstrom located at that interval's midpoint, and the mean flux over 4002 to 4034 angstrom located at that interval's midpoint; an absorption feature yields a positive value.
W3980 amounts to 3.6 angstrom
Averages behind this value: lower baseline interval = 44.8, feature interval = 55.4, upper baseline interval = 77.8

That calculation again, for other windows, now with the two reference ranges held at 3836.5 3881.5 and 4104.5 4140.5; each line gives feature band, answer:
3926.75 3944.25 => 5.9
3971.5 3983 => 0.6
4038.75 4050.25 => -2.5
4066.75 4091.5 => -3.0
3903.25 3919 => -2.6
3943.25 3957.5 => -1.0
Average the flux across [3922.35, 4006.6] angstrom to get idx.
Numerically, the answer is 52.3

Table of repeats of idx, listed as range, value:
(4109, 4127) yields 77.3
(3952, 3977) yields 43.9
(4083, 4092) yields 83.2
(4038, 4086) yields 77.8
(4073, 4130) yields 76.4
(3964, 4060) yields 69.8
